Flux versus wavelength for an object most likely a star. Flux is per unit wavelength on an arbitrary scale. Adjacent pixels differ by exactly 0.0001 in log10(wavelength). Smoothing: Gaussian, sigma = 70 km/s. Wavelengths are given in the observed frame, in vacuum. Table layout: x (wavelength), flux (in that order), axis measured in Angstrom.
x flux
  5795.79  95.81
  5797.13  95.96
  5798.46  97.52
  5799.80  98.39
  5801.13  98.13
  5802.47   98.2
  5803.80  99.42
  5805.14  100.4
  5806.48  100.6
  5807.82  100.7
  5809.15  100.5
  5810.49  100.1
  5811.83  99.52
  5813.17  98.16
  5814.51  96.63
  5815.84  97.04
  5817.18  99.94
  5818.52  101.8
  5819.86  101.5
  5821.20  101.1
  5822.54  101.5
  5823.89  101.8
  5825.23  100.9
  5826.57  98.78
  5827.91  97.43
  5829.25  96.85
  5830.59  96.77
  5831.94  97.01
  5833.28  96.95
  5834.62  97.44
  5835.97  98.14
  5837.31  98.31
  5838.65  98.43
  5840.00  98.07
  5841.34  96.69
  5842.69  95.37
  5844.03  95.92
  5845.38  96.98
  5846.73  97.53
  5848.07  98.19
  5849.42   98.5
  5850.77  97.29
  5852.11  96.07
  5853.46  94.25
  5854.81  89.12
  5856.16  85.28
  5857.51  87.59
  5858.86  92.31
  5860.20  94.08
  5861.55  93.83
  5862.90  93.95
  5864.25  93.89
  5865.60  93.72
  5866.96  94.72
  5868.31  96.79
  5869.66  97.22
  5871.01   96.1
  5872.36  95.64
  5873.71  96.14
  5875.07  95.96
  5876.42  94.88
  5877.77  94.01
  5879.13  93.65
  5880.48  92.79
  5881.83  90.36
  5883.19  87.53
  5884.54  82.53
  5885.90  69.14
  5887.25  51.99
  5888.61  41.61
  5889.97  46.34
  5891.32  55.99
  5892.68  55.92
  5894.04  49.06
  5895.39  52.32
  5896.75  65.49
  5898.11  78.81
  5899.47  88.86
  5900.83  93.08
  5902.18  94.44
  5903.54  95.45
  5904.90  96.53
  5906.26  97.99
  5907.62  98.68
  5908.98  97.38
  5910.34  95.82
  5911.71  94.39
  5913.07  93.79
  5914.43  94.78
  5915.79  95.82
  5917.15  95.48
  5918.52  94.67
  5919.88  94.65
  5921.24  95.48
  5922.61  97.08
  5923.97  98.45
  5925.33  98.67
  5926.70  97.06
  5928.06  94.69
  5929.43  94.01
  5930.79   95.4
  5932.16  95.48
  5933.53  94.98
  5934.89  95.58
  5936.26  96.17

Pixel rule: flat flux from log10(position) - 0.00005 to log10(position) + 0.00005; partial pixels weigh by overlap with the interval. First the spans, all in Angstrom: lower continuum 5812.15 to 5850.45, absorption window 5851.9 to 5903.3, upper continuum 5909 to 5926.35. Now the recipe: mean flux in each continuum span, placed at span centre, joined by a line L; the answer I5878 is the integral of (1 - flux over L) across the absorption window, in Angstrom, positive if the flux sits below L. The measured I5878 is 7.3 Angstrom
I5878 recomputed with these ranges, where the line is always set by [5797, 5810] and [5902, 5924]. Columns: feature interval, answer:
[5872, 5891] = 3.3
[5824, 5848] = 0.1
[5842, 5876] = 1.0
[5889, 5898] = 3.8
